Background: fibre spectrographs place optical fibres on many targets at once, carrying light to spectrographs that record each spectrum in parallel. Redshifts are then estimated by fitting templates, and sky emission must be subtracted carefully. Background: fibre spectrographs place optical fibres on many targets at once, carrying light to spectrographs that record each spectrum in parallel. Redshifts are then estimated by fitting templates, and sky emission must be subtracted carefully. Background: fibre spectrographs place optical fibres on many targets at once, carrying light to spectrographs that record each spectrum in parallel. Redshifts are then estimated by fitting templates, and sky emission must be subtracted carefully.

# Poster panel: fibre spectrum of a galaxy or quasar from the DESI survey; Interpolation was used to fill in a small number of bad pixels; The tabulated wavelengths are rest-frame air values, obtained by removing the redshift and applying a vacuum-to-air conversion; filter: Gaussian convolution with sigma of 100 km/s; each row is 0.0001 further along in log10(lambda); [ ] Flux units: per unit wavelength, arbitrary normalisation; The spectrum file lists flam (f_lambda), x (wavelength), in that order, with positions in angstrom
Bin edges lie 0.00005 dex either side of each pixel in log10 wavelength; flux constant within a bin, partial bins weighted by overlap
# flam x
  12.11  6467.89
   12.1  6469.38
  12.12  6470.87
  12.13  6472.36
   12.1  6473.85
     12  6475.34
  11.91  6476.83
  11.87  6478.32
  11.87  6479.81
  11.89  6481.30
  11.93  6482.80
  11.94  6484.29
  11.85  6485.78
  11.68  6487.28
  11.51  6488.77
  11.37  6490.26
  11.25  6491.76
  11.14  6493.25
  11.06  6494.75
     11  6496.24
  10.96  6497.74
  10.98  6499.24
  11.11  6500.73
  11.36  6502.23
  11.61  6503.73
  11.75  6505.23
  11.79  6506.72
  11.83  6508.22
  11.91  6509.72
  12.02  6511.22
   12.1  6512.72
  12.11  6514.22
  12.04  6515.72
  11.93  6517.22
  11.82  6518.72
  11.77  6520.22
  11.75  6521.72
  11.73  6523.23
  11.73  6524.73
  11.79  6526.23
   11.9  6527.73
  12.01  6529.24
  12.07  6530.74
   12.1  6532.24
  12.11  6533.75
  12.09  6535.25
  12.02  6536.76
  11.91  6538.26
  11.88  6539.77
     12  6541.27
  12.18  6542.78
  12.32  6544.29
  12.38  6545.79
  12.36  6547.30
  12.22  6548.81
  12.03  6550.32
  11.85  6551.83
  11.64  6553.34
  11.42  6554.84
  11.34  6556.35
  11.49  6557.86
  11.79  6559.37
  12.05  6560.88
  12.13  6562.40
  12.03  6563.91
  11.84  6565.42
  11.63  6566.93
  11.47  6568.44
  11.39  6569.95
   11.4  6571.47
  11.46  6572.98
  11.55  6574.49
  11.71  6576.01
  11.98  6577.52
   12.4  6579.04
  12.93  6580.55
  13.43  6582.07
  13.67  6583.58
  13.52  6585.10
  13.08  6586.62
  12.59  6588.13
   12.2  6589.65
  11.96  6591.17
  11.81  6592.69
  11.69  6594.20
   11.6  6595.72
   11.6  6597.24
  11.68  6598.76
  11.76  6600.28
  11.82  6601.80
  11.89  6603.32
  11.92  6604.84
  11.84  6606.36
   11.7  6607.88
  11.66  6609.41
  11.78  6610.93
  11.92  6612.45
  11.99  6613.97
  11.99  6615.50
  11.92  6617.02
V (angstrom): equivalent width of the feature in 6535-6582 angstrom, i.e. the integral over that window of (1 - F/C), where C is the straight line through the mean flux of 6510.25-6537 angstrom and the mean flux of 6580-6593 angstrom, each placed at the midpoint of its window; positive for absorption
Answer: 1.93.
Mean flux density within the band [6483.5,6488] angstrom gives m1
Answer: 11.8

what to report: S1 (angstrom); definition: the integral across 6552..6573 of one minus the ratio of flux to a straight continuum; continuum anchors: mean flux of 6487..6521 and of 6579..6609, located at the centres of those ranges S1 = 0.6 angstrom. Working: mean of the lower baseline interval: 11.6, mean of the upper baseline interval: 12.2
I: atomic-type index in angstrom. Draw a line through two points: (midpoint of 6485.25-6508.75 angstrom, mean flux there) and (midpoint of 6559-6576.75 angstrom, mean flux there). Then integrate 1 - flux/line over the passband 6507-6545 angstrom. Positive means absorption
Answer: -1.5 angstrom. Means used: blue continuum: 11.4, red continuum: 11.7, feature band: 12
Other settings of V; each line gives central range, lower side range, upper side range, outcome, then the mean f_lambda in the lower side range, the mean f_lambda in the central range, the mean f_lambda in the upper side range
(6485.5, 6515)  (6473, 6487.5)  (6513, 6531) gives 1.0 angstrom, 11.9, 11.5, 11.9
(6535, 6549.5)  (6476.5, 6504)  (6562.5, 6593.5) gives -0.3 angstrom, 11.5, 12.1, 12.2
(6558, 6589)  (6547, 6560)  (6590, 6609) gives -1.1 angstrom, 11.8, 12.2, 11.8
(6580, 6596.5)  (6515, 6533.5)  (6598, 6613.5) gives -1.1 angstrom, 11.9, 12.6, 11.8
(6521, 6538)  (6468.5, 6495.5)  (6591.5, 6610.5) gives -0.3 angstrom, 11.8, 11.9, 11.8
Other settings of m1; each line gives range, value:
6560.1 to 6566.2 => 12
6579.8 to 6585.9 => 13.4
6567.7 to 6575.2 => 11.5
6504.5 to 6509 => 11.8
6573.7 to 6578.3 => 11.7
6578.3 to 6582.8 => 12.9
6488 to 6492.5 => 11.4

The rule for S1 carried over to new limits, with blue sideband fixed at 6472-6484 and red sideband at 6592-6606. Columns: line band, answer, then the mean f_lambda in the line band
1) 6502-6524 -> 0.1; 11.8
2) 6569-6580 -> 0.1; 11.7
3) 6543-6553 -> -0.3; 12.2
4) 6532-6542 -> -0.1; 12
